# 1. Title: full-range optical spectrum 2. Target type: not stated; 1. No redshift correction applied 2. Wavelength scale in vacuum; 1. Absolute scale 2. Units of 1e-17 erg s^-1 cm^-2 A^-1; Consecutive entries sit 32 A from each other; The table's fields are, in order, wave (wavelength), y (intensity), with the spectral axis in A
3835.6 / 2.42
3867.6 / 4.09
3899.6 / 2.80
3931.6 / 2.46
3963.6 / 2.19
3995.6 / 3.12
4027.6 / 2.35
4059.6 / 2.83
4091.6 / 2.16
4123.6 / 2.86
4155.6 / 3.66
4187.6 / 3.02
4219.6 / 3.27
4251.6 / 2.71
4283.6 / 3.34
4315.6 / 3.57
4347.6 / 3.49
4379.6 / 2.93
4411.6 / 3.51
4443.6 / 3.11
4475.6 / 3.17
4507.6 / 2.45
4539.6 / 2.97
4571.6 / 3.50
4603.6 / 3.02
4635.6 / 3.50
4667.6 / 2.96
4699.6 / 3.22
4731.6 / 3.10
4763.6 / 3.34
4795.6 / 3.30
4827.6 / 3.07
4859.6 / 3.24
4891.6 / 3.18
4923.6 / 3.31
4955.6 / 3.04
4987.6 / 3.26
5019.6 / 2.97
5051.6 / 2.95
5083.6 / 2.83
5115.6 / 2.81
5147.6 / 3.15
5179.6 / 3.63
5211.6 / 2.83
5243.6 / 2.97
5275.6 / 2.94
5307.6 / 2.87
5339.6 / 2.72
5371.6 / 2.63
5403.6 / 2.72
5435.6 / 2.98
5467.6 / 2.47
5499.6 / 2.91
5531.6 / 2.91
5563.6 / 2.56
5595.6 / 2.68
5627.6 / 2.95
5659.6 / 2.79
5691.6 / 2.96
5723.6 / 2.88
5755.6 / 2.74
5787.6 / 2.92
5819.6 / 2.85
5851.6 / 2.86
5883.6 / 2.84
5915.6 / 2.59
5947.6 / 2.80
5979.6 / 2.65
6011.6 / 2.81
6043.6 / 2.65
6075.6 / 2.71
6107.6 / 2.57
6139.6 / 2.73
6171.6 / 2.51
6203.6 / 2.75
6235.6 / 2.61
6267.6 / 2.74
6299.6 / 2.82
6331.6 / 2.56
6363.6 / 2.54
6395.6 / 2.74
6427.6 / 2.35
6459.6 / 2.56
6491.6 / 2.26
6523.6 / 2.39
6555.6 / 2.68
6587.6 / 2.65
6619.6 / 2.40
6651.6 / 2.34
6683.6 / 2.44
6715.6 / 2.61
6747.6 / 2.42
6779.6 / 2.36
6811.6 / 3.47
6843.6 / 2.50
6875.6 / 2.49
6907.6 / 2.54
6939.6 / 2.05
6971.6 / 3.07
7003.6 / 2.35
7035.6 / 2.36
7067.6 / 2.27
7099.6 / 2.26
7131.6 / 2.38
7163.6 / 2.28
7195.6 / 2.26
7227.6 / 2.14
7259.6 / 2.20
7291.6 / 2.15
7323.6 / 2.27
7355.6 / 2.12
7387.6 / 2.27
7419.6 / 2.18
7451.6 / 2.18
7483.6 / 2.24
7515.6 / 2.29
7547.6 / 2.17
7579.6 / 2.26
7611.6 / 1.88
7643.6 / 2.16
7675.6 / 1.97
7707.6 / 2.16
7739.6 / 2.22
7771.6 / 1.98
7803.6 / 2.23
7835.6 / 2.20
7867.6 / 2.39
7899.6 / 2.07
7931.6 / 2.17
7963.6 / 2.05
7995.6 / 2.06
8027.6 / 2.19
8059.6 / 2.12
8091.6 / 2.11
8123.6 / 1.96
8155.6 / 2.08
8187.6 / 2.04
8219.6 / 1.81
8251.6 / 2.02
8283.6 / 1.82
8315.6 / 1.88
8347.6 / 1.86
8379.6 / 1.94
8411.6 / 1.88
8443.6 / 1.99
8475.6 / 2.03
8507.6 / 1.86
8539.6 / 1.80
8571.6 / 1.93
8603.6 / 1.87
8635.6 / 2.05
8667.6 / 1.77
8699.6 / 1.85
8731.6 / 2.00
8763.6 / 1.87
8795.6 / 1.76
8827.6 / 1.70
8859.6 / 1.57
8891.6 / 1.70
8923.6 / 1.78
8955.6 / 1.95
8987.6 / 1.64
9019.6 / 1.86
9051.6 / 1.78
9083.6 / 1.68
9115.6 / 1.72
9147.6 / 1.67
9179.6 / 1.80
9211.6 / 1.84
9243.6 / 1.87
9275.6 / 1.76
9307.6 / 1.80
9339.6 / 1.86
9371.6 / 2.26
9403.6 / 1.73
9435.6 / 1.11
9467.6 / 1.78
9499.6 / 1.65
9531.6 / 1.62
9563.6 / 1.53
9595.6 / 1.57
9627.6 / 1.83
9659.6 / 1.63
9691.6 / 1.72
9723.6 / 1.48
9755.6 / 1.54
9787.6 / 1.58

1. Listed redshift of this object 0.04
